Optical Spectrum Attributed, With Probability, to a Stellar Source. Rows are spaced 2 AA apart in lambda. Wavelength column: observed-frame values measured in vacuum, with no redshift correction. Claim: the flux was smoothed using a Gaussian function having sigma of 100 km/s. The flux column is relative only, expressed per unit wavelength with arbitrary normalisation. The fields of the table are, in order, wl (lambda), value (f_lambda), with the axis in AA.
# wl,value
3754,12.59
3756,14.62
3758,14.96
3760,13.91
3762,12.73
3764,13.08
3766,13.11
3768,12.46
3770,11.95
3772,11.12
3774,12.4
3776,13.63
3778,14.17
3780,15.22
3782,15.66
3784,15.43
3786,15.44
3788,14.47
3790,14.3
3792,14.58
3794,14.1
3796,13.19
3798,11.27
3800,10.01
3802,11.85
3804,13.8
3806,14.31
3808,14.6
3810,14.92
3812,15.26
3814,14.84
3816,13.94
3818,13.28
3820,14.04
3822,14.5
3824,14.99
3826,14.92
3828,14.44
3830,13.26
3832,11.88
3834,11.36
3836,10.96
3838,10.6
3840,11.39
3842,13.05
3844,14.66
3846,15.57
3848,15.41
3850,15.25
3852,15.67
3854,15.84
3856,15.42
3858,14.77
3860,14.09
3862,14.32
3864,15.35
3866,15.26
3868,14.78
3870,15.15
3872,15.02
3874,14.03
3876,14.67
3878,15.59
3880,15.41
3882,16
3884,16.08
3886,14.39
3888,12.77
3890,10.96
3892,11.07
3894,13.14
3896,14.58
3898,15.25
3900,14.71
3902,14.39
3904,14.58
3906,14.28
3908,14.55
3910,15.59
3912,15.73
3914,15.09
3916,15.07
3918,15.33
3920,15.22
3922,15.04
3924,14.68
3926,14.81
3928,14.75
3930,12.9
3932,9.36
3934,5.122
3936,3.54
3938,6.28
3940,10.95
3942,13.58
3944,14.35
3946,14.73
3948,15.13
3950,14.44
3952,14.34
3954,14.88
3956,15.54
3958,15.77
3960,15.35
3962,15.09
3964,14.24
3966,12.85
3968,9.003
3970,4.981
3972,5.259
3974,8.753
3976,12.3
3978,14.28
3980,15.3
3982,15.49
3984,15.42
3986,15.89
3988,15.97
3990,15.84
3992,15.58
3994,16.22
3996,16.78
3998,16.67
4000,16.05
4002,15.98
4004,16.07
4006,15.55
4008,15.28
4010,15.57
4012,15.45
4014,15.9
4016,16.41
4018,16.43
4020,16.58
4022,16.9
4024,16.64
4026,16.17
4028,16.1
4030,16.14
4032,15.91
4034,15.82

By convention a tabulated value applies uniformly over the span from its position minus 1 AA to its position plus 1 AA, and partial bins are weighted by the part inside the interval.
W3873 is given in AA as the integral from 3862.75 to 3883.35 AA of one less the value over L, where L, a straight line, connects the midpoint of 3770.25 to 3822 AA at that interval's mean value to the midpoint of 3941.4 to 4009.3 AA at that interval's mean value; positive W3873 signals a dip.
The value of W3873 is -1.7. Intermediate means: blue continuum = 13.8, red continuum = 14.2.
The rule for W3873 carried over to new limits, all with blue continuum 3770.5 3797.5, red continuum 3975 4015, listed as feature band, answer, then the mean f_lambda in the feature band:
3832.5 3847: 2.0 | 12.5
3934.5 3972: 7.5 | 12.2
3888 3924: 1.4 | 14.4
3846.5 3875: -0.9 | 15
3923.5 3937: 4.0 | 10.6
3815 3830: 0.1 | 14.2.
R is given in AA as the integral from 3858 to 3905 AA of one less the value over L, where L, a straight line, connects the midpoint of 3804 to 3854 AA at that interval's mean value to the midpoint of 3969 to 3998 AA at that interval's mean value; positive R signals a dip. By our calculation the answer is -2.2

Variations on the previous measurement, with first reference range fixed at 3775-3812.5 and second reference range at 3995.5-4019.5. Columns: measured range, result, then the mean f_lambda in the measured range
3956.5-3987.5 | 5.8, 12.8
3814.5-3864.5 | 1.6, 14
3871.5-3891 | 0.4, 14.5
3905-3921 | 0.0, 15.1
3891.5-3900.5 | 0.7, 13.8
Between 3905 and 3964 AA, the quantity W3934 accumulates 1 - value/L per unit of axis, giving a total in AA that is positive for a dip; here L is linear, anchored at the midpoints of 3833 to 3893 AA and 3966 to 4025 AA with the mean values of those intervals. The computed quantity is 3.5 AA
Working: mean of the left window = 14.2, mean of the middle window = 13.5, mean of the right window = 14.5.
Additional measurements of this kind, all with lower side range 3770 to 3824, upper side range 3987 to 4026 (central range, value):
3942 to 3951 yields 0.53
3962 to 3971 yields 2.79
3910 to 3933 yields 1.16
